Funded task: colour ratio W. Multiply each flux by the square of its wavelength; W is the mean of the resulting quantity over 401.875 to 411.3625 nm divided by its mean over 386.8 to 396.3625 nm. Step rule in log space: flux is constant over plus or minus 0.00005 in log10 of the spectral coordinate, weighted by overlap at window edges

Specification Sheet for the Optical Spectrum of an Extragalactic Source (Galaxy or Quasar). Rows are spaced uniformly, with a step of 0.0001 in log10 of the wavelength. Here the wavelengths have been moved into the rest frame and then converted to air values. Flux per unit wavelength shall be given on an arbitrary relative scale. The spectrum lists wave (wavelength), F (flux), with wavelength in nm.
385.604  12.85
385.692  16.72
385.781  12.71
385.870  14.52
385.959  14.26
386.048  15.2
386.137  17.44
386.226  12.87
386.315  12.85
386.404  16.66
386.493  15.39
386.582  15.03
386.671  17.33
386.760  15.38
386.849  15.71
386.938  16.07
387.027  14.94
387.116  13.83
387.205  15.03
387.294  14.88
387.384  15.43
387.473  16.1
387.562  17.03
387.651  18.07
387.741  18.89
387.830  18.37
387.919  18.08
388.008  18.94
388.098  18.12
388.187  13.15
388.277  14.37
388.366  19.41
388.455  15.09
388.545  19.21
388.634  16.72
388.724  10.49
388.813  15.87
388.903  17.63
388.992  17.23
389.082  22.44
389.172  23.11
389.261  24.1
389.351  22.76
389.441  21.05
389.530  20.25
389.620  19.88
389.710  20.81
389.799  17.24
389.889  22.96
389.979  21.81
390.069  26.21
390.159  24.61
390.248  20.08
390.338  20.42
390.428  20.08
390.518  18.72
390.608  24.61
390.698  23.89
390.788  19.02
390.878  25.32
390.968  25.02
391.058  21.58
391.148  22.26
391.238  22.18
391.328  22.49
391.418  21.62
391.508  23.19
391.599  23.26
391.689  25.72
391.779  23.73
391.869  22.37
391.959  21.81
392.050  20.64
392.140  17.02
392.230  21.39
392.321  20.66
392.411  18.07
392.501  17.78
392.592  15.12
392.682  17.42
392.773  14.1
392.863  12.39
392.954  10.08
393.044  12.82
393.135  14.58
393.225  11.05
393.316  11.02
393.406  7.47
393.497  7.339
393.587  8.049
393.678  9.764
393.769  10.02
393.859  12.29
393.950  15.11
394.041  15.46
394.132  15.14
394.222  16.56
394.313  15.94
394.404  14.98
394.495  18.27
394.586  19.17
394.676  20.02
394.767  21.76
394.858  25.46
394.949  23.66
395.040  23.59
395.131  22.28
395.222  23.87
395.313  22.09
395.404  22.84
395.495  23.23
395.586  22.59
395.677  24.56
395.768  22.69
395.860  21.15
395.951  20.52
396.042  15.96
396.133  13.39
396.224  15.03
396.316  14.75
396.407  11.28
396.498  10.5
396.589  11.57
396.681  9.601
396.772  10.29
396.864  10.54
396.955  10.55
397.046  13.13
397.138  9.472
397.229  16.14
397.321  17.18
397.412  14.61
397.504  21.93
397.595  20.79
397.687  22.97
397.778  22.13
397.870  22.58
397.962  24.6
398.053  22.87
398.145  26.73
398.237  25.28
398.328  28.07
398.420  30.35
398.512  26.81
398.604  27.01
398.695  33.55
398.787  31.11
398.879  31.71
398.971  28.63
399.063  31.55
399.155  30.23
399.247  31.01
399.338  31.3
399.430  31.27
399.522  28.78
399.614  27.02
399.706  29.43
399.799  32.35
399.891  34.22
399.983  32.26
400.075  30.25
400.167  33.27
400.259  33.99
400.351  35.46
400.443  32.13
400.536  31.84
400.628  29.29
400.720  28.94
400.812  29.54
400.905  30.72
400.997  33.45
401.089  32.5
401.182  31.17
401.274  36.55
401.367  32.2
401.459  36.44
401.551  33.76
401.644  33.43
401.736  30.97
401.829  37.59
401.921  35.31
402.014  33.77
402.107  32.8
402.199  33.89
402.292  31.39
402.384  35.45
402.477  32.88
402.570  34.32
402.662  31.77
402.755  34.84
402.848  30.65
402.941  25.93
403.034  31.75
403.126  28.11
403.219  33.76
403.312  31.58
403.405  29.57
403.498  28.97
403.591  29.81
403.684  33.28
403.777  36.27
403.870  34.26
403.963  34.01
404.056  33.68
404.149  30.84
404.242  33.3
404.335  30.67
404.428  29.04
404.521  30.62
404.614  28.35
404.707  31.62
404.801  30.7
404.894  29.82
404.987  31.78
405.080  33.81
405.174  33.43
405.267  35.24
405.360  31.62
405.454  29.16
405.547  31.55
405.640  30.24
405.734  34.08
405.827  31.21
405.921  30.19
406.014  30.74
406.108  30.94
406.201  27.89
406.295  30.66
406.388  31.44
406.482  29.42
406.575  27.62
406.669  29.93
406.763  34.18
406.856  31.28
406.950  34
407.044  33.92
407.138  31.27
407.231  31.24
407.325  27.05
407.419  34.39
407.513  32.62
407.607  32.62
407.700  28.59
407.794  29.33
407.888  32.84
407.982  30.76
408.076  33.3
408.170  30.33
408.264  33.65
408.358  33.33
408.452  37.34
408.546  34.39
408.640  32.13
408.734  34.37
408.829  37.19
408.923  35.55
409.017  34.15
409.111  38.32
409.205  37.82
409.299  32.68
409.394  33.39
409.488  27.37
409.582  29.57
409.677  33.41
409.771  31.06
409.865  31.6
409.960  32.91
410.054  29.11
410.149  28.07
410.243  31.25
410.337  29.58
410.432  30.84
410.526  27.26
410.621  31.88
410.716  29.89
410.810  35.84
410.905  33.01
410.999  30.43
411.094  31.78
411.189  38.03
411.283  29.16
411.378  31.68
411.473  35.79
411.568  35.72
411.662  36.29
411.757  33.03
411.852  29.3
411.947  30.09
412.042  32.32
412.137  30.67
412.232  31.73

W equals 1.86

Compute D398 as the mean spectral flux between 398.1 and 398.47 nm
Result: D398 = 27.6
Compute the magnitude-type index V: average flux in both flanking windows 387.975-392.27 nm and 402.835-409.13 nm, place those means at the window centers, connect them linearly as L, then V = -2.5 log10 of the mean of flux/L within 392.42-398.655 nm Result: 0.37 mag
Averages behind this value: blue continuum 20.6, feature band 17.5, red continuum 31.8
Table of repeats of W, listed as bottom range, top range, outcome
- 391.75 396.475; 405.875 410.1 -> 2.00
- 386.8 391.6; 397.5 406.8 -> 1.70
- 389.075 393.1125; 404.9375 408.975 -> 1.68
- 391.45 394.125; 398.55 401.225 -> 2.04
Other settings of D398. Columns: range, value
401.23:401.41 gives 34.3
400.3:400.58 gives 33.1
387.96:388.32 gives 16.1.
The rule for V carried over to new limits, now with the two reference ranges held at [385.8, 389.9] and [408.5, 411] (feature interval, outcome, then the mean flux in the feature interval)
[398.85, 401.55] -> -0.23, 31.7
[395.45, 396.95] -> 0.39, 15.9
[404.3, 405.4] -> -0.09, 31.4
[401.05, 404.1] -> -0.20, 32.8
